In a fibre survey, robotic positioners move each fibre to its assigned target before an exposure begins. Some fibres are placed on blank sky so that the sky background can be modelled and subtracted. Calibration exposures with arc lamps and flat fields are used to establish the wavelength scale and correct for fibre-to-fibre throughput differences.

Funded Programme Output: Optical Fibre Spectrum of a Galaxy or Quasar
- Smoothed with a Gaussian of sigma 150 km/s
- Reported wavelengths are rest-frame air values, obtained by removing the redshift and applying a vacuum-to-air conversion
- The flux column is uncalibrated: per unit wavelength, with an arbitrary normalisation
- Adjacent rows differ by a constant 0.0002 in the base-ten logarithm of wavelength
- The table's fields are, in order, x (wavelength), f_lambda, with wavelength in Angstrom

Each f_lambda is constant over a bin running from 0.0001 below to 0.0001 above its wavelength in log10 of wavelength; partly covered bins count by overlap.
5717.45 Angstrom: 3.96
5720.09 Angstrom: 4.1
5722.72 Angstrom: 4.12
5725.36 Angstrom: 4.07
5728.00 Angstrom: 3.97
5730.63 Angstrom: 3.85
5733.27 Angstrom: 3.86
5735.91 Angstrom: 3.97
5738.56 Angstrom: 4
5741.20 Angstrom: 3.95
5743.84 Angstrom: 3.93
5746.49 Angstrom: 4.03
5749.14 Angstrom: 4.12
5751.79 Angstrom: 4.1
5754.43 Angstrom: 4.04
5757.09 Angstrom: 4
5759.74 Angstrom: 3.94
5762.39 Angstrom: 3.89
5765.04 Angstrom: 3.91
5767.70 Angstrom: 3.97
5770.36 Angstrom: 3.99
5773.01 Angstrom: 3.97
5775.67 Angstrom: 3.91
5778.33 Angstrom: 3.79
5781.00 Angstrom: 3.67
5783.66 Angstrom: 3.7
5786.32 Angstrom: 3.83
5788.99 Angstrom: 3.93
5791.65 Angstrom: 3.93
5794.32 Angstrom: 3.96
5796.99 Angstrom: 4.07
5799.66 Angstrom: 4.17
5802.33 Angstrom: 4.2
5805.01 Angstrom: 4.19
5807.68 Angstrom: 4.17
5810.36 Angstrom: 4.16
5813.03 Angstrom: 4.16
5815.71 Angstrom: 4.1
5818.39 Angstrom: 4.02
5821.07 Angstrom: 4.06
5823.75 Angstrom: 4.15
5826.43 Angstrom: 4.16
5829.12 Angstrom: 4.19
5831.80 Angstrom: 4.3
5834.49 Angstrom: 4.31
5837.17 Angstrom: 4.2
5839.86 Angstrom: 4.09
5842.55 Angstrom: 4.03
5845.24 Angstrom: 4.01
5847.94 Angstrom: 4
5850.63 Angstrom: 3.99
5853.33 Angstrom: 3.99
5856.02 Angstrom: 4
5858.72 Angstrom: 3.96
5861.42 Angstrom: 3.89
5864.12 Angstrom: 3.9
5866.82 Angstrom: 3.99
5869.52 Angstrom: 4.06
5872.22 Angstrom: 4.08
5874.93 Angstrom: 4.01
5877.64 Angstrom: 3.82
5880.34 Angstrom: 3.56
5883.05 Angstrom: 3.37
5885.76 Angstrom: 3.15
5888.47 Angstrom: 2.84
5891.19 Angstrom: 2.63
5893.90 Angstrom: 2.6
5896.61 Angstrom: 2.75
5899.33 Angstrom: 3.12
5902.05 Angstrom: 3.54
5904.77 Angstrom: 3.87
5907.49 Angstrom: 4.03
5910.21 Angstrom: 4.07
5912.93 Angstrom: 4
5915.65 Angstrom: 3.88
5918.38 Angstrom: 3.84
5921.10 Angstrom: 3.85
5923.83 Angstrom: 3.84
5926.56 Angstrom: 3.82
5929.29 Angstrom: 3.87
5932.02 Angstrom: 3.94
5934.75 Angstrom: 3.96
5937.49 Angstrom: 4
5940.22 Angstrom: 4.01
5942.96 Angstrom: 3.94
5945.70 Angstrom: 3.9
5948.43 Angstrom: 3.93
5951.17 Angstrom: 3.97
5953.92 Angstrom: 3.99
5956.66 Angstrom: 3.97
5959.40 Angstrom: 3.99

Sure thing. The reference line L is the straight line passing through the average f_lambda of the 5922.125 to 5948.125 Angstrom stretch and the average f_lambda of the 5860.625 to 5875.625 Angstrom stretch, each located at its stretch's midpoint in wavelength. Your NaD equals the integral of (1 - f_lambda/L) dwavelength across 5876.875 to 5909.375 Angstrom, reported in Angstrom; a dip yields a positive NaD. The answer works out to 5.6 Angstrom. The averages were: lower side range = 3.99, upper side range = 3.92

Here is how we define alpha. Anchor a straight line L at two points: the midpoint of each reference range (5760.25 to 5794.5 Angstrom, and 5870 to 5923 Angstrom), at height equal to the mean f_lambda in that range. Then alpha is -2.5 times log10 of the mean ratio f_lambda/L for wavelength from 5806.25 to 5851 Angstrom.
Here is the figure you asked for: -0.11 mag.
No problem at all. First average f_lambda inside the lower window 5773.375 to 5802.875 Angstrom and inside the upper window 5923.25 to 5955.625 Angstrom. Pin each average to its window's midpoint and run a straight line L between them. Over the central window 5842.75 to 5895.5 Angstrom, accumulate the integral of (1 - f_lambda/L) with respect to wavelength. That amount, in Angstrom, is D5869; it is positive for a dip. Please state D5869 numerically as 3.3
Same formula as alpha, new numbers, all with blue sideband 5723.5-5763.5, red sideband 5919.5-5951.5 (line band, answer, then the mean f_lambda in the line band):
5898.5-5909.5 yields 0.07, 3.69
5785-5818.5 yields -0.03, 4.07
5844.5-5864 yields -0.01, 3.97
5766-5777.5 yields 0.01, 3.95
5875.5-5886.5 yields 0.12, 3.53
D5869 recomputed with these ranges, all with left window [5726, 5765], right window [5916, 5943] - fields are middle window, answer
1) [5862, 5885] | 0.5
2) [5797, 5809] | -0.7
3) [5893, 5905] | 2.4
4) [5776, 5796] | 0.6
